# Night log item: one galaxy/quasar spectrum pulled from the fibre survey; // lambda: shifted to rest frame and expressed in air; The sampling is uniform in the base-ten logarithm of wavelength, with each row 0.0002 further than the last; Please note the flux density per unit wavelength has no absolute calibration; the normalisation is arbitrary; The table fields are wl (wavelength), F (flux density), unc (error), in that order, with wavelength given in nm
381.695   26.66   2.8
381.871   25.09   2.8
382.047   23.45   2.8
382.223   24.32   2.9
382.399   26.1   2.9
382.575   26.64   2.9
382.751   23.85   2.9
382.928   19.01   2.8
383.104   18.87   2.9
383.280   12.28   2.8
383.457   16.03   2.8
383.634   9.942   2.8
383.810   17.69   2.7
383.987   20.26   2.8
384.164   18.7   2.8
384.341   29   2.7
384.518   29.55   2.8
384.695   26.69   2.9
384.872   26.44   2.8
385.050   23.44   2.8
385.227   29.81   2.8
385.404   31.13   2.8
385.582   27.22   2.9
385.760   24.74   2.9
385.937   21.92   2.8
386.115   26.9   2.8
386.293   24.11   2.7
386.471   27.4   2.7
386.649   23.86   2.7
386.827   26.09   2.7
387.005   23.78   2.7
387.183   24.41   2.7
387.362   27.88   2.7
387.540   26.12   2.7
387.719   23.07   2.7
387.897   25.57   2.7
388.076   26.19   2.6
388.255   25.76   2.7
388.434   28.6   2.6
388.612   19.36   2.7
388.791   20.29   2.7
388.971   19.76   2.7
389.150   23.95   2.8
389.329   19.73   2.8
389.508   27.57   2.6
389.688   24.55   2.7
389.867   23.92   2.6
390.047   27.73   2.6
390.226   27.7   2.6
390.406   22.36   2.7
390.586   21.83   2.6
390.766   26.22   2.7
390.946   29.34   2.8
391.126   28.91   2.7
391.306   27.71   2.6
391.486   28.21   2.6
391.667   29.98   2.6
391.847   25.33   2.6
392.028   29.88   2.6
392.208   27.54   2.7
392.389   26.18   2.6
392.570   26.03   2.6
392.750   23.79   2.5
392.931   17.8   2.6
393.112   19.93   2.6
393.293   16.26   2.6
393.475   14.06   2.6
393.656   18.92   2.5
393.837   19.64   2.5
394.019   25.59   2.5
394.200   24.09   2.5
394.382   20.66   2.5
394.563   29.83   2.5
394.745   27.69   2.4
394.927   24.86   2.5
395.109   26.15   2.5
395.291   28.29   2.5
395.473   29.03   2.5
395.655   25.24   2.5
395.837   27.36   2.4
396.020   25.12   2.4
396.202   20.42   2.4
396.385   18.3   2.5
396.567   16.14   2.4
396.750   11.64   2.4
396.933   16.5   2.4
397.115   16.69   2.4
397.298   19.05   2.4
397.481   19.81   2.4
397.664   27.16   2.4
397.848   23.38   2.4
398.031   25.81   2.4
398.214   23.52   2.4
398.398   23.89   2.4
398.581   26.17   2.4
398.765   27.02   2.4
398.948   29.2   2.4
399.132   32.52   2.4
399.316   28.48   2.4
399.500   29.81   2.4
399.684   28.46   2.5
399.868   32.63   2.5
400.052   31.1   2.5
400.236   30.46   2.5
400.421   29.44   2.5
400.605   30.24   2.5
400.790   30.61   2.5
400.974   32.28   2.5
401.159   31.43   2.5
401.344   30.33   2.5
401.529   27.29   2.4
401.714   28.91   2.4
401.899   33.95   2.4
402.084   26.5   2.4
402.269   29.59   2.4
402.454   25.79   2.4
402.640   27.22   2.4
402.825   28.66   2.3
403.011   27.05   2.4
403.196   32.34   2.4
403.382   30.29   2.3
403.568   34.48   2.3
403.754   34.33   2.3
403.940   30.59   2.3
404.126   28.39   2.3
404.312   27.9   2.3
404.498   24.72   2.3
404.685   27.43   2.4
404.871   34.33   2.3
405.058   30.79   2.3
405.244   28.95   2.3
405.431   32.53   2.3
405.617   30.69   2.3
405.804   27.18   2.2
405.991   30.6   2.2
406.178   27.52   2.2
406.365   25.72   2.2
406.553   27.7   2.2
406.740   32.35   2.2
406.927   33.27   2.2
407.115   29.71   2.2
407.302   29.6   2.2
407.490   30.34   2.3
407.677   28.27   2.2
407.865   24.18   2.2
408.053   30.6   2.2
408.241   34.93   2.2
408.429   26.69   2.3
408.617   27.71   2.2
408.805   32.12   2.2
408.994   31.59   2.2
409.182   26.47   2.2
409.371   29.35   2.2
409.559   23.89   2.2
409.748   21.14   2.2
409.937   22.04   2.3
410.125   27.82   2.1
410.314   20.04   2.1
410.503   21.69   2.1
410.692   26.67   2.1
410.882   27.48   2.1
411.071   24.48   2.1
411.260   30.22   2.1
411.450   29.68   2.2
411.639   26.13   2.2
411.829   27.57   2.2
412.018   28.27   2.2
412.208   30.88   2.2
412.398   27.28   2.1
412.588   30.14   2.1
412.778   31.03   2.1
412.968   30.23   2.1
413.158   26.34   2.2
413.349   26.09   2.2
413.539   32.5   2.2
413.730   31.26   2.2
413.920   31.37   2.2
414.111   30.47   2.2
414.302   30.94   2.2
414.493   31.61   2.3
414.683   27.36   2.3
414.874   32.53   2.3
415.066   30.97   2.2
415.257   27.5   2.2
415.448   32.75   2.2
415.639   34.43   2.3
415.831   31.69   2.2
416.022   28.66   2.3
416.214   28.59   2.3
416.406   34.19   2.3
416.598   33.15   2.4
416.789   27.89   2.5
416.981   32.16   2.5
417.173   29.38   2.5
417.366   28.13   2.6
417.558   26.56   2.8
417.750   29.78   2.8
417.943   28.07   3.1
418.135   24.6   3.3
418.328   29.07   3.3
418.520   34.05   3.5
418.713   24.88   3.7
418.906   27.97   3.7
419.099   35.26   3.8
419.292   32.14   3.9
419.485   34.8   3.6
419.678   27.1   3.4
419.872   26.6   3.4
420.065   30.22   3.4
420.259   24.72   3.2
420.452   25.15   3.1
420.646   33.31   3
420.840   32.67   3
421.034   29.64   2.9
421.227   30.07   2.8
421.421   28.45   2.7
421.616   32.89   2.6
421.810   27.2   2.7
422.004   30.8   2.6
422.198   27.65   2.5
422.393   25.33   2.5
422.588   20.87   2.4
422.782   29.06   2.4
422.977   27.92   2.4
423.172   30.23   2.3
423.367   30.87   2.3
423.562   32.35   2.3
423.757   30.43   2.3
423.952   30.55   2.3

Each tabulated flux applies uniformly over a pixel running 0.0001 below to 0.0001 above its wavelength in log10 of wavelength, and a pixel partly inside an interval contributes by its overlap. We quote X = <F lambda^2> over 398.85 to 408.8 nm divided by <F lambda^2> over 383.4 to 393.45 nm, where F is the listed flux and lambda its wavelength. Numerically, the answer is 1.31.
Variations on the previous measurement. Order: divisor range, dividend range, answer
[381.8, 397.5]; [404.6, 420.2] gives 1.38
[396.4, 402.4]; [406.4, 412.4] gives 1.10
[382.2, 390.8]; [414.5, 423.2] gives 1.45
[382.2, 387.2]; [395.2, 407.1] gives 1.28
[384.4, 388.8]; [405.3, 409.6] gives 1.27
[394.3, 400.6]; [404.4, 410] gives 1.20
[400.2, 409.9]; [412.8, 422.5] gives 1.08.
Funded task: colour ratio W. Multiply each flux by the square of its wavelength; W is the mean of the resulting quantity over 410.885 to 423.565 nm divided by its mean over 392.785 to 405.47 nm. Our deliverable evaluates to 1.2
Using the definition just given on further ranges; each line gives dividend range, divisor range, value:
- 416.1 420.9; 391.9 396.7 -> 1.43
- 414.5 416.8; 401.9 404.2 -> 1.11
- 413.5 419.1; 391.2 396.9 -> 1.43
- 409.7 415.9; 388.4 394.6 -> 1.32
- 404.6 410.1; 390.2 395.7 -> 1.25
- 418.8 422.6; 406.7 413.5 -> 1.10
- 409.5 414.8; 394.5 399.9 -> 1.22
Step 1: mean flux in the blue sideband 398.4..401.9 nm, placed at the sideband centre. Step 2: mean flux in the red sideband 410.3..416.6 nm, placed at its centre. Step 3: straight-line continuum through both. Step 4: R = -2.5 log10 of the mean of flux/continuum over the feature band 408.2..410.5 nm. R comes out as 0.111 mag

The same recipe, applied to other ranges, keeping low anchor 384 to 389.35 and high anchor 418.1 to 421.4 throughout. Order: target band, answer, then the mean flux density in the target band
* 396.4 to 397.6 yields 0.48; 17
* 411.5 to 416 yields -0.04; 30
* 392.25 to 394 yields 0.24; 20.7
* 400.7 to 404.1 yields -0.11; 30.1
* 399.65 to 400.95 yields -0.14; 30.6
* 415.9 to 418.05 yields -0.02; 29.7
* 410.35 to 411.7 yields 0.08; 26.3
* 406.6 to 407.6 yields -0.11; 30.9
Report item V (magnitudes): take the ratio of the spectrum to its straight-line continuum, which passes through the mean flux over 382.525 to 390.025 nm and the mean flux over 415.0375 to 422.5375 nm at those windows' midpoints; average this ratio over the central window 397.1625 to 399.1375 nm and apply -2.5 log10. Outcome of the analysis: 0.05 mag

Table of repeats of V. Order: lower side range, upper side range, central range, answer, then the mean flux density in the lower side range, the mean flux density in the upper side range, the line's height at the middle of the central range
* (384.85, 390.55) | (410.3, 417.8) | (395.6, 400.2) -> 0.10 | 25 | 29.3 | 26.7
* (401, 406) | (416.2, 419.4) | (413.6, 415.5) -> -0.03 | 29.7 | 29.8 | 29.8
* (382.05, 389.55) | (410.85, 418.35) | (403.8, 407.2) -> -0.07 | 23.6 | 29.6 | 27.7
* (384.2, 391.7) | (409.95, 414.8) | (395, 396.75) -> 0.13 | 25.6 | 28.2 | 26.5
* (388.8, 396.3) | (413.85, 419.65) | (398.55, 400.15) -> -0.13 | 24.6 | 30.3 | 26.2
